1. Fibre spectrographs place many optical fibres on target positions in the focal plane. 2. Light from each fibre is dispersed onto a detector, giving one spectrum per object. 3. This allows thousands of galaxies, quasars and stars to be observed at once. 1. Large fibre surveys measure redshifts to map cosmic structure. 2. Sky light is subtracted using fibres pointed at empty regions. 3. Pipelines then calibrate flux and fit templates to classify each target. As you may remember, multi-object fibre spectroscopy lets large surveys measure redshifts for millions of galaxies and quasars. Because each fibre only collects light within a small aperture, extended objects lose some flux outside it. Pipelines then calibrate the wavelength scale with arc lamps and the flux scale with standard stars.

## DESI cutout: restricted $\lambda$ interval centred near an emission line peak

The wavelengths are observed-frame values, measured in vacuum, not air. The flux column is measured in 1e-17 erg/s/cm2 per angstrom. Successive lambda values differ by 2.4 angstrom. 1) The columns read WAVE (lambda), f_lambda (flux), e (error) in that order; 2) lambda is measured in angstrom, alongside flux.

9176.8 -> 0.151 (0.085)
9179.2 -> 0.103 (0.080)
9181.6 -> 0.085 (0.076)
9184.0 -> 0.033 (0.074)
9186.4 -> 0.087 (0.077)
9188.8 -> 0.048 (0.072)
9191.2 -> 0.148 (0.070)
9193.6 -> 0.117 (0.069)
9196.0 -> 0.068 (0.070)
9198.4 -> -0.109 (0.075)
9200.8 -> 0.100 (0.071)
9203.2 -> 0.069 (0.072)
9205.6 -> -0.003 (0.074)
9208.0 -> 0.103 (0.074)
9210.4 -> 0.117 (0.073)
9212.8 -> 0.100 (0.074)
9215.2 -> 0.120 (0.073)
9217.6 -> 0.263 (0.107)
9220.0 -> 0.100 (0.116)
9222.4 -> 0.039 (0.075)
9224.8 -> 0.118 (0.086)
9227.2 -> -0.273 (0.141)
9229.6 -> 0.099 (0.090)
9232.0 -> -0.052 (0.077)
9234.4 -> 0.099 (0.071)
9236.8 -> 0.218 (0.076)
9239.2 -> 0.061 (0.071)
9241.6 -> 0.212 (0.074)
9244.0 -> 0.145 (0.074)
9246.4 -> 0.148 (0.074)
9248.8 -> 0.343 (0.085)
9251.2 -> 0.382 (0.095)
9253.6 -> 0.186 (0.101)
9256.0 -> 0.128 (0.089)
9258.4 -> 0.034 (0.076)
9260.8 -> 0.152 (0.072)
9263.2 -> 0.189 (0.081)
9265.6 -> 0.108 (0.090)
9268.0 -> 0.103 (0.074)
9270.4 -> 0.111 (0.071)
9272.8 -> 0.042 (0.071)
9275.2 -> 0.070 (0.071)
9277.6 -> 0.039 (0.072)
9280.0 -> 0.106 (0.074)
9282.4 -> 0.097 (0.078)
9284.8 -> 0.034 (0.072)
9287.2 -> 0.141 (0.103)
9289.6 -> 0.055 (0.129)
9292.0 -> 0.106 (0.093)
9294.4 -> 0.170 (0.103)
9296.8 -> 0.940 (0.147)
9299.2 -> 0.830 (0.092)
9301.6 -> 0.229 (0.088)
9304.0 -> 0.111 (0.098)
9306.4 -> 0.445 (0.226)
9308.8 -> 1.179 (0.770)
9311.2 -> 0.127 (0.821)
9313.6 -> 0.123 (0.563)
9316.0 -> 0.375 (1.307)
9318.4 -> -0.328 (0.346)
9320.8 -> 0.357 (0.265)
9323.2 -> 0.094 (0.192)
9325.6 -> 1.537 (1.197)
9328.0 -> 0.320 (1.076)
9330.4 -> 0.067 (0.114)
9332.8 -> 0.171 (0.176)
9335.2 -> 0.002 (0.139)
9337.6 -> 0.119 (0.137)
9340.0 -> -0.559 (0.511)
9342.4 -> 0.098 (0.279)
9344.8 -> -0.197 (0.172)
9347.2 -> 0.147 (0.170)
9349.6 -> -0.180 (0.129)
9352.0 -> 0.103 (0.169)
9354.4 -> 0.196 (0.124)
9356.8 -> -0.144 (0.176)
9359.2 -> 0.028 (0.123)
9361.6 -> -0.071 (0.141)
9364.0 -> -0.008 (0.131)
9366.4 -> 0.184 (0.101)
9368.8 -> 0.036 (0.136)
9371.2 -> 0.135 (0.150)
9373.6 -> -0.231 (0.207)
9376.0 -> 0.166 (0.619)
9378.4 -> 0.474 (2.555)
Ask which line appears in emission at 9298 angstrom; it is H-beta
